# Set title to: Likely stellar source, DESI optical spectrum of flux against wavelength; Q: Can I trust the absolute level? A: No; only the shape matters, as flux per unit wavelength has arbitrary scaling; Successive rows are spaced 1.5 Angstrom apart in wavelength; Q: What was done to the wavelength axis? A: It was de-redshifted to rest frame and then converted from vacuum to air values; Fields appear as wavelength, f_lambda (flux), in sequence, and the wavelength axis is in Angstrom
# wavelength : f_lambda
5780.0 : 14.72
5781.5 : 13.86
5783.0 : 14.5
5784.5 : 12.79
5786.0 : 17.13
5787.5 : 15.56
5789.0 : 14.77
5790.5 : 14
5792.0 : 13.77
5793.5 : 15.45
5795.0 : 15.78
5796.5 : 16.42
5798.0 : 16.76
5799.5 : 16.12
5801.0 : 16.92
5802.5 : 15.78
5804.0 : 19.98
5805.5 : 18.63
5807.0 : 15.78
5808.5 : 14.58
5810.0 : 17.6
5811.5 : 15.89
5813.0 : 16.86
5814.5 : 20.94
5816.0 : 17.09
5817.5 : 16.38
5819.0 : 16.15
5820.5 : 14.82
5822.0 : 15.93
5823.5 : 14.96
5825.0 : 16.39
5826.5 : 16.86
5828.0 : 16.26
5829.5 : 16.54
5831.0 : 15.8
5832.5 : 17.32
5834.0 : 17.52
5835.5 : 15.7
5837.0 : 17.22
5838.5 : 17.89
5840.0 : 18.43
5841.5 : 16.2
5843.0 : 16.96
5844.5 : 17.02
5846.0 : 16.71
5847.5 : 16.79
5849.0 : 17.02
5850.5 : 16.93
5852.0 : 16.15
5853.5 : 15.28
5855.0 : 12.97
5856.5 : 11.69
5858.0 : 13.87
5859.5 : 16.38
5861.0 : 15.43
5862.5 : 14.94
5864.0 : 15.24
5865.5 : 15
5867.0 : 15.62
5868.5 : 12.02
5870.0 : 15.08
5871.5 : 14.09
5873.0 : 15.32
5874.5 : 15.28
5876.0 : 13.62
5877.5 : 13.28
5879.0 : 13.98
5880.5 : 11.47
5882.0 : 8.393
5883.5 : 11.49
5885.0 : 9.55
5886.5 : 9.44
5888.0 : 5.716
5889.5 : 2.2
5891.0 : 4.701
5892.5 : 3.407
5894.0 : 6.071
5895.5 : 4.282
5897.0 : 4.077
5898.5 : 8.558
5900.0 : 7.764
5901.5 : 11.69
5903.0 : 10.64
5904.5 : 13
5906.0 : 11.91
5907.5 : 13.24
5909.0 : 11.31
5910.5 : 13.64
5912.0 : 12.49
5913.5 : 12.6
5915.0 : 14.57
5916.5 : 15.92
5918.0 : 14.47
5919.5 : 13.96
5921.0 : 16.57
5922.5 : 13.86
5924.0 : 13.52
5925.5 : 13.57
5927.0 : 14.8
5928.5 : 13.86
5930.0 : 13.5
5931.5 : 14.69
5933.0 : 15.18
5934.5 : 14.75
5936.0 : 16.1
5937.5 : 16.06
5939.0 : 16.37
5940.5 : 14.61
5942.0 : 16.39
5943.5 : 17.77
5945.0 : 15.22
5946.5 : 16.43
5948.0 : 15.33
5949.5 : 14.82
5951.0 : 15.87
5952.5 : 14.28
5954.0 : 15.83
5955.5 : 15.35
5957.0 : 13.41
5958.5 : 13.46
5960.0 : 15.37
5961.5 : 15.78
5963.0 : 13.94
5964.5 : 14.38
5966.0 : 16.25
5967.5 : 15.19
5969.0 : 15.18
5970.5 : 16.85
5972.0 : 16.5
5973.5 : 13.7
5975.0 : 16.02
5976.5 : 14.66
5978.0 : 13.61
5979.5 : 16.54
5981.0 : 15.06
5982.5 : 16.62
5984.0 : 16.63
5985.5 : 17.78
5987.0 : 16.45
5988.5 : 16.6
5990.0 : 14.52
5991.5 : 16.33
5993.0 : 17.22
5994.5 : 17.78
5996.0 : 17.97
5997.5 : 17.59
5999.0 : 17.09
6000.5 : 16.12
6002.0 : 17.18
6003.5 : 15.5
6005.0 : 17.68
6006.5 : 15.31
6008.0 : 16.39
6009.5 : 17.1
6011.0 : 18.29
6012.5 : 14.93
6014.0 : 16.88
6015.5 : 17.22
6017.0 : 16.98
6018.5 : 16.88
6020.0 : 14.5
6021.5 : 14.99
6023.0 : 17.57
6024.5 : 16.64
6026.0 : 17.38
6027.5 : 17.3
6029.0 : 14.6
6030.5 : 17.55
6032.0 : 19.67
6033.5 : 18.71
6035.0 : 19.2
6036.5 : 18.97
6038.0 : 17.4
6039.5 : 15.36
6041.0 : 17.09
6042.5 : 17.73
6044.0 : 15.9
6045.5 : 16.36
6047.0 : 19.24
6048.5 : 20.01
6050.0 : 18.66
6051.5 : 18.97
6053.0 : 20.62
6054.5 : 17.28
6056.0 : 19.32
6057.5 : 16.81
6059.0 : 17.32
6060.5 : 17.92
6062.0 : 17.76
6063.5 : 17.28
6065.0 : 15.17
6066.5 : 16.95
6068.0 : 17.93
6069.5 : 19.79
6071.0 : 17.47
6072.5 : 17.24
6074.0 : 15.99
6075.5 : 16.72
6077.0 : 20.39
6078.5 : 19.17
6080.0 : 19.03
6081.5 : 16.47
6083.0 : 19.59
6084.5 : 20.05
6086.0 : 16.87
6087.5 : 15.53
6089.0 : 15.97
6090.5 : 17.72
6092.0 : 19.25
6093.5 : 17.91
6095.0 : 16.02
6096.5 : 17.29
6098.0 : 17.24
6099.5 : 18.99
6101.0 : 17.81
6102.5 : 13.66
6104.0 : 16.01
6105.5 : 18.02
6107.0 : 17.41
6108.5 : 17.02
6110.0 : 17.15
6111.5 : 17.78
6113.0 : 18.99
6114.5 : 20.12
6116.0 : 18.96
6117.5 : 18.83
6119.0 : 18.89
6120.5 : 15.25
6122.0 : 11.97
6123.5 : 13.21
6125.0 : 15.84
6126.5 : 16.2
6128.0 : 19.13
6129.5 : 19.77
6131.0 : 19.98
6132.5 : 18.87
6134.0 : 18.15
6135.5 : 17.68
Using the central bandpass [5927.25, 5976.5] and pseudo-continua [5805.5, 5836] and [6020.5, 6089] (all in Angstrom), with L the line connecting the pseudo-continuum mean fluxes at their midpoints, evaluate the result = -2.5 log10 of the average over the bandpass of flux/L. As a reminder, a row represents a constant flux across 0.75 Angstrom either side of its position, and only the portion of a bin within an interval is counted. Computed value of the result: 0.13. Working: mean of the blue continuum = 16.5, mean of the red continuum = 17.7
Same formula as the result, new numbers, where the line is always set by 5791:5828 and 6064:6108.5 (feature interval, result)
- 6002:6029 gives 0.05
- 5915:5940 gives 0.14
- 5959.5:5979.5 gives 0.12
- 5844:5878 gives 0.11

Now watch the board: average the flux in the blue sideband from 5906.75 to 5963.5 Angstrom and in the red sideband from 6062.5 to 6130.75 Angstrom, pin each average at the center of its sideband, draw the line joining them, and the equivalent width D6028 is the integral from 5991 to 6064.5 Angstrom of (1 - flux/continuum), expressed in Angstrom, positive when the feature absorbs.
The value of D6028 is -4.7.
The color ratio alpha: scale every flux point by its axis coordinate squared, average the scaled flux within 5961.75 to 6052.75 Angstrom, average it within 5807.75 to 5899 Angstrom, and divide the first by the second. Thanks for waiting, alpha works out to 1.26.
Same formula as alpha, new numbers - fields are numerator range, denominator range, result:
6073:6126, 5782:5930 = 1.34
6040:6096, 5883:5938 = 1.64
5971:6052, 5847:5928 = 1.43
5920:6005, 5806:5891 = 1.10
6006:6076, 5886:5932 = 1.65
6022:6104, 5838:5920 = 1.49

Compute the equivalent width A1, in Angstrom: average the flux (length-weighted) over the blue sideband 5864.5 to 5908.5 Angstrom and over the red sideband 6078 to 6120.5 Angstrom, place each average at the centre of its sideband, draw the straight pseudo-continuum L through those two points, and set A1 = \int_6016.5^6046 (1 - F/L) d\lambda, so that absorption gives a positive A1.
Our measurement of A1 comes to -3.2 Angstrom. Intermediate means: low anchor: 10.4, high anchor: 17.7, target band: 17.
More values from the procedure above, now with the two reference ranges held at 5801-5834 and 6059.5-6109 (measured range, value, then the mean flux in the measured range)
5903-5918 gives 3.42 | 13.1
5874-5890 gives 6.10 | 10.5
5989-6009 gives 0.67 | 16.7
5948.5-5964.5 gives 2.18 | 14.8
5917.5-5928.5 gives 1.73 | 14.4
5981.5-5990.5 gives 0.40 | 16.4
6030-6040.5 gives -0.45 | 18.1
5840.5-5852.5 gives 0.02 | 16.8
